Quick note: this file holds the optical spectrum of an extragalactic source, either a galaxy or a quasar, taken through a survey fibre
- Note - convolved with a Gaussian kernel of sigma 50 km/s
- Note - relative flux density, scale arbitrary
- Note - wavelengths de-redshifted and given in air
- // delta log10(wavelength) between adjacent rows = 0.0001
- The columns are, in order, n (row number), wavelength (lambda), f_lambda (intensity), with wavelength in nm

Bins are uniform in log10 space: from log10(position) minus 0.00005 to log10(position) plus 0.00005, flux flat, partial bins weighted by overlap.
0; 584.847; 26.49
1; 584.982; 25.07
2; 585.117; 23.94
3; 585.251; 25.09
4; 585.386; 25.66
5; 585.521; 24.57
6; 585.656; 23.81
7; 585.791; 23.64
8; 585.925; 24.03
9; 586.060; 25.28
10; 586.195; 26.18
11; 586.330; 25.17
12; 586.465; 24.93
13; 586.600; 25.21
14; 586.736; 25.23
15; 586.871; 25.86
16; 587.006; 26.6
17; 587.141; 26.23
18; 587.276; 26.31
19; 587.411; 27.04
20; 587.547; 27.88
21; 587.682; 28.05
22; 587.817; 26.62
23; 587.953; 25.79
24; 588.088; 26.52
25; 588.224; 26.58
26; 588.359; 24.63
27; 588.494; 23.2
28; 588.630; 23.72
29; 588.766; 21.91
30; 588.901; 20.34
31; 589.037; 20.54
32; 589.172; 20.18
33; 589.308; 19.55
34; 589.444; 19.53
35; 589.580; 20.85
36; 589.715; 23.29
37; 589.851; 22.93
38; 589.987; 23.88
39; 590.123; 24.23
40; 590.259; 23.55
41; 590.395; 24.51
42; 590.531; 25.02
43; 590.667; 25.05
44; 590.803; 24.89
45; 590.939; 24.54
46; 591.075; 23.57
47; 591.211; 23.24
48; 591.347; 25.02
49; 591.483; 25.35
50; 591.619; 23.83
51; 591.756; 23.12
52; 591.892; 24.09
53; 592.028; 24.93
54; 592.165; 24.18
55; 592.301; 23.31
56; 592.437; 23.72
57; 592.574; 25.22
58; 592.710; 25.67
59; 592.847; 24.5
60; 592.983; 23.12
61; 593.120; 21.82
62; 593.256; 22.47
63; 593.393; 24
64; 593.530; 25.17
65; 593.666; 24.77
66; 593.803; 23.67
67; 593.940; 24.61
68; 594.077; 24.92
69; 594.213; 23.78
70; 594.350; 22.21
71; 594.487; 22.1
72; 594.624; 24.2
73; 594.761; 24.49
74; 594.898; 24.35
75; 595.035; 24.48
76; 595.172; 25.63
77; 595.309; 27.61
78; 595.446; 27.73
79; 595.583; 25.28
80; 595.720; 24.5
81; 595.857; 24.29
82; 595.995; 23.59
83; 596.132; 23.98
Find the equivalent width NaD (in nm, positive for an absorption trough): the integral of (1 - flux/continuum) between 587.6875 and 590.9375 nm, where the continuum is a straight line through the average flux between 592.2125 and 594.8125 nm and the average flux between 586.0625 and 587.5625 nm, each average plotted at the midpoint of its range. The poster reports 0.22 nm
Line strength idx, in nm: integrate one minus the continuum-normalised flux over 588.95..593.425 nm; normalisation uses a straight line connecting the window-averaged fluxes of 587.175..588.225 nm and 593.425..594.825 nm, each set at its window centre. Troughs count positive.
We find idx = 0.32 nm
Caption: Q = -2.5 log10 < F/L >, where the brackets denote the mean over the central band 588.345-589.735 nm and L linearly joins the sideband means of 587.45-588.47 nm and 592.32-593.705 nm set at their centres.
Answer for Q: 0.21 mag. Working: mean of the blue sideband 26.5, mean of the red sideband 24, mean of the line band 21.4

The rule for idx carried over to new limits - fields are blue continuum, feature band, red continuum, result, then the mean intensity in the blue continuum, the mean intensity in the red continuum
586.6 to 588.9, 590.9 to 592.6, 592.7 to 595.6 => 0.047 nm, 25.6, 24.3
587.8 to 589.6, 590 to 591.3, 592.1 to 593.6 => -0.053 nm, 22.8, 23.9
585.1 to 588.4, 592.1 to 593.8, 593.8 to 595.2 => 0.025 nm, 25.7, 24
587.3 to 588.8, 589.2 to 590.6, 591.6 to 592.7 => 0.131 nm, 25.7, 24.1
